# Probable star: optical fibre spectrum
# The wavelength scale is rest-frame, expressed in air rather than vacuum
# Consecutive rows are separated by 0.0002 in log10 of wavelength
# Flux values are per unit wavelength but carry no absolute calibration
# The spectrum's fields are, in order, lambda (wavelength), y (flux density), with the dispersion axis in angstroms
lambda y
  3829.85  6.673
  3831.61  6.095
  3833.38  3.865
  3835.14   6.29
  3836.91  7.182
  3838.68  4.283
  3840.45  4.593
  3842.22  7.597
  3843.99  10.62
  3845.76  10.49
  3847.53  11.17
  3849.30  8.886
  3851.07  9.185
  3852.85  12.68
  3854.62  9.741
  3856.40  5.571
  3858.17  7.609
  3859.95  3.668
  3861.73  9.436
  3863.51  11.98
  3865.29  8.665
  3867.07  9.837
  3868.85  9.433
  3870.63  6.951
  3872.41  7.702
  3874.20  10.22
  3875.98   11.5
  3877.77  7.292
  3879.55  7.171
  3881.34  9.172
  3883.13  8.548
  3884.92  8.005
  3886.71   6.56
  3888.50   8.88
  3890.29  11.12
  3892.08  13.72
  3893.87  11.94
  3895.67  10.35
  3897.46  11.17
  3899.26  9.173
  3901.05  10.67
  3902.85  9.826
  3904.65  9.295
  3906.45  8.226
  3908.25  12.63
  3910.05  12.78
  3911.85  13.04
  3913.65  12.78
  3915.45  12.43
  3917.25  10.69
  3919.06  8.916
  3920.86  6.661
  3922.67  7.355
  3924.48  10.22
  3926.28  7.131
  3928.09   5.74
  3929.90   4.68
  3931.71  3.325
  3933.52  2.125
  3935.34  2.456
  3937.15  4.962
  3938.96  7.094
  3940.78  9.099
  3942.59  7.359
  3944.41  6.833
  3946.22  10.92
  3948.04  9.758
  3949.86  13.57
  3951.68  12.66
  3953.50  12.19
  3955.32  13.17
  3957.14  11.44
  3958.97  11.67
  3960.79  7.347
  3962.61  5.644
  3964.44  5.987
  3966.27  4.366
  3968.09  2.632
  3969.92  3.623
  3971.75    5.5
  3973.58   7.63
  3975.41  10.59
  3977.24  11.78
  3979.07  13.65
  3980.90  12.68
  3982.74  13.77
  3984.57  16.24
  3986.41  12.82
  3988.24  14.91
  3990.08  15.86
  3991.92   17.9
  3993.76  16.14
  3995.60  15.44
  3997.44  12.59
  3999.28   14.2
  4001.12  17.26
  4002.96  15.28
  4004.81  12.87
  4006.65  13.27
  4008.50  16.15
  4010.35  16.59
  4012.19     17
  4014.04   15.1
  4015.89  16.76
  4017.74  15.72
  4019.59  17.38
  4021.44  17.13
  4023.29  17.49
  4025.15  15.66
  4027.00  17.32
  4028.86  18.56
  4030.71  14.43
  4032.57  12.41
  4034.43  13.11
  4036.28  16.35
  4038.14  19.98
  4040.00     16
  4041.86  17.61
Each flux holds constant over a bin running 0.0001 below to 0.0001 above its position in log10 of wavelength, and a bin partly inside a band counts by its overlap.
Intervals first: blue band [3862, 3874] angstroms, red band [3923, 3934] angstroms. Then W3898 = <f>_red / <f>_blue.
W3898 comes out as 0.63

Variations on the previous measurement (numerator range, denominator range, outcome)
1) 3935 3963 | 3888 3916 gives 0.84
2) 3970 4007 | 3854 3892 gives 1.54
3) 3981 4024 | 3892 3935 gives 1.69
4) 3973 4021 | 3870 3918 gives 1.46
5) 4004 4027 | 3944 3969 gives 1.74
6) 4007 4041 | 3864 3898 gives 1.73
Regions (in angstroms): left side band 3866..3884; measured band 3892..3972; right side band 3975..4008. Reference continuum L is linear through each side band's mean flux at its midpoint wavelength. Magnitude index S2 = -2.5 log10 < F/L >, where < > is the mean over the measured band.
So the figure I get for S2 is 0.28 mag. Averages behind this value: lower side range 8.78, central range 8.7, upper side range 14.4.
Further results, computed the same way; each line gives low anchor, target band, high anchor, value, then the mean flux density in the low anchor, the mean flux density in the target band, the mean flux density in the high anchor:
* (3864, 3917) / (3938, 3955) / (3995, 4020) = 0.25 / 10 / 10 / 15.4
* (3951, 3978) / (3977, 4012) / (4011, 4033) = -0.19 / 8.36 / 14.8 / 16.3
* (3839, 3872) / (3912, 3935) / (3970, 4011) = 0.39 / 8.69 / 7.71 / 13.6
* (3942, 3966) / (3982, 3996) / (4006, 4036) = -0.19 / 9.77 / 15.4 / 15.9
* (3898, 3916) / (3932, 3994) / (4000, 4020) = 0.38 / 11.1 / 9.71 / 15.7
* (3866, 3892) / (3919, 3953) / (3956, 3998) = 0.33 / 8.9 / 7.44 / 10.9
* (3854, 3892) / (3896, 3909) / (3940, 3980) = -0.16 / 8.63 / 10.1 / 8.97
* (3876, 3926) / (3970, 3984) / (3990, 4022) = 0.32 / 9.94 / 10.5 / 15.7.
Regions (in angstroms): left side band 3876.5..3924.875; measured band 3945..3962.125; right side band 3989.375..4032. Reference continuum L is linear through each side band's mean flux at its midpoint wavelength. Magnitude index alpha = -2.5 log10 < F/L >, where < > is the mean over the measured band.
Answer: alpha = 0.15 mag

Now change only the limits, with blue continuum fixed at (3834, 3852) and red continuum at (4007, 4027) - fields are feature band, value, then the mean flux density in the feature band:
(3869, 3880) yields 0.11 mag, 8.59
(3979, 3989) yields 0.06 mag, 14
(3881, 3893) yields 0.08 mag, 9.45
